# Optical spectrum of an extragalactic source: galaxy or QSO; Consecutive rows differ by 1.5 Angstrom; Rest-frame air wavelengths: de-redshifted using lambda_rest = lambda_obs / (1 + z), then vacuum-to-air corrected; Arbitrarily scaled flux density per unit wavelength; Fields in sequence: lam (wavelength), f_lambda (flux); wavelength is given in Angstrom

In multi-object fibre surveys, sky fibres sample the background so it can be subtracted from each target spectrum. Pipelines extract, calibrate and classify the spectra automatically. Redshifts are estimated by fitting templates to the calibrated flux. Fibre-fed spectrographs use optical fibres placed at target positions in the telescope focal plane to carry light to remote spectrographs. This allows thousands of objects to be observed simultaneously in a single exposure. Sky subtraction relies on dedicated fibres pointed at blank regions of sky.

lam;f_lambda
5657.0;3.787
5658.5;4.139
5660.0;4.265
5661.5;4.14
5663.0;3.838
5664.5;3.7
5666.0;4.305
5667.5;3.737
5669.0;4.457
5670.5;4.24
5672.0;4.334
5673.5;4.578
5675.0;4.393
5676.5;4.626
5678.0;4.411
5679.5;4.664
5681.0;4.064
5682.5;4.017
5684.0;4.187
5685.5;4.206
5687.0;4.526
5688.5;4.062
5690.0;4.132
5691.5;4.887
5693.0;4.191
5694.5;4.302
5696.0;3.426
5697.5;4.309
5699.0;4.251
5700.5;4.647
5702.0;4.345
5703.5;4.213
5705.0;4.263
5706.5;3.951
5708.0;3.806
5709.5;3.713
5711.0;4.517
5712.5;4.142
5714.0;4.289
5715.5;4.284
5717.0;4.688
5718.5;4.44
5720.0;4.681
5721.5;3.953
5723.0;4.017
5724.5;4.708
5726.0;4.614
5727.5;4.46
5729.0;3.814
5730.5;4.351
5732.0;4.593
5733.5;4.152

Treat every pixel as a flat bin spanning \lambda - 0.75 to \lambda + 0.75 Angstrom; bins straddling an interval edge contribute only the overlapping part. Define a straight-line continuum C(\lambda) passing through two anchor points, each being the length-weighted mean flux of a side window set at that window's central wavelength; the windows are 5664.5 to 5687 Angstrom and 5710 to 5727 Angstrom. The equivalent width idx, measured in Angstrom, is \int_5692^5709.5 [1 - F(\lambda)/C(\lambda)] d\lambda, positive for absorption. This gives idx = 0.8 Angstrom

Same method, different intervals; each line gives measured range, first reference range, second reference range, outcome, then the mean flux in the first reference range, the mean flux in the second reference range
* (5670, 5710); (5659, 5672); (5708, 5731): -0.6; 4.1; 4.29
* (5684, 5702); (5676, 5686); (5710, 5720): 0.3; 4.31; 4.4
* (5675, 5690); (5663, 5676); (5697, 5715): -0.4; 4.2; 4.2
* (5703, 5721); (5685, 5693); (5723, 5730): 0.5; 4.35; 4.36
